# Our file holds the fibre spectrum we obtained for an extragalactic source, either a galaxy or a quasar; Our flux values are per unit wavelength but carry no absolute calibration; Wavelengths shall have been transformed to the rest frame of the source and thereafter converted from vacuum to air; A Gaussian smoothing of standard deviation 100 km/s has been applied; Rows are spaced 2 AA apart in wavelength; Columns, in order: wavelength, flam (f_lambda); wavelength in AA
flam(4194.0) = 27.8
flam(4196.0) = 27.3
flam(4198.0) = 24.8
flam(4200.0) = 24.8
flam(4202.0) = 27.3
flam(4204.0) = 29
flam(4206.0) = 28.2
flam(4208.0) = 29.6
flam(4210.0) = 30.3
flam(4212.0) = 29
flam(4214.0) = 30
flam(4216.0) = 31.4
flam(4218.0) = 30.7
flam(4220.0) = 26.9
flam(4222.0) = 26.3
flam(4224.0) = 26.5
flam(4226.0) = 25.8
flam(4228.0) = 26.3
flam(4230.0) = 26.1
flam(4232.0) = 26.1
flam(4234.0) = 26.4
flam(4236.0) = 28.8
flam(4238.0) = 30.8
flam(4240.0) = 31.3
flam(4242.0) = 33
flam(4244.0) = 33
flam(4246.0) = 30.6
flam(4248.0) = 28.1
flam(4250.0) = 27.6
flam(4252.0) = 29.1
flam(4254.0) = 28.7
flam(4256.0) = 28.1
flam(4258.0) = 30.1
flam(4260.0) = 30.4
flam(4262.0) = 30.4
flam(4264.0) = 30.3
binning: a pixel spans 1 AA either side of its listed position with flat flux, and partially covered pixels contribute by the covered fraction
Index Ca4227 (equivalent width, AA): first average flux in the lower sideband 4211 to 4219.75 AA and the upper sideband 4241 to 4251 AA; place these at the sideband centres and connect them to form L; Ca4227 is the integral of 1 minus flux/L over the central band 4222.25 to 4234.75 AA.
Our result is 1.65 AA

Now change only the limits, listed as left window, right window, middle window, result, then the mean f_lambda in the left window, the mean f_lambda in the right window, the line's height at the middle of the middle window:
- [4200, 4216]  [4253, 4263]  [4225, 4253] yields 0.5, 28.9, 29.5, 29.3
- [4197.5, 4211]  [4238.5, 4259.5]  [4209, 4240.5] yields 0.6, 27.8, 30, 28.8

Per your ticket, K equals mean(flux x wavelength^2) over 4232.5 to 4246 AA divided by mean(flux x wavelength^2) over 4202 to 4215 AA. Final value 1.06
